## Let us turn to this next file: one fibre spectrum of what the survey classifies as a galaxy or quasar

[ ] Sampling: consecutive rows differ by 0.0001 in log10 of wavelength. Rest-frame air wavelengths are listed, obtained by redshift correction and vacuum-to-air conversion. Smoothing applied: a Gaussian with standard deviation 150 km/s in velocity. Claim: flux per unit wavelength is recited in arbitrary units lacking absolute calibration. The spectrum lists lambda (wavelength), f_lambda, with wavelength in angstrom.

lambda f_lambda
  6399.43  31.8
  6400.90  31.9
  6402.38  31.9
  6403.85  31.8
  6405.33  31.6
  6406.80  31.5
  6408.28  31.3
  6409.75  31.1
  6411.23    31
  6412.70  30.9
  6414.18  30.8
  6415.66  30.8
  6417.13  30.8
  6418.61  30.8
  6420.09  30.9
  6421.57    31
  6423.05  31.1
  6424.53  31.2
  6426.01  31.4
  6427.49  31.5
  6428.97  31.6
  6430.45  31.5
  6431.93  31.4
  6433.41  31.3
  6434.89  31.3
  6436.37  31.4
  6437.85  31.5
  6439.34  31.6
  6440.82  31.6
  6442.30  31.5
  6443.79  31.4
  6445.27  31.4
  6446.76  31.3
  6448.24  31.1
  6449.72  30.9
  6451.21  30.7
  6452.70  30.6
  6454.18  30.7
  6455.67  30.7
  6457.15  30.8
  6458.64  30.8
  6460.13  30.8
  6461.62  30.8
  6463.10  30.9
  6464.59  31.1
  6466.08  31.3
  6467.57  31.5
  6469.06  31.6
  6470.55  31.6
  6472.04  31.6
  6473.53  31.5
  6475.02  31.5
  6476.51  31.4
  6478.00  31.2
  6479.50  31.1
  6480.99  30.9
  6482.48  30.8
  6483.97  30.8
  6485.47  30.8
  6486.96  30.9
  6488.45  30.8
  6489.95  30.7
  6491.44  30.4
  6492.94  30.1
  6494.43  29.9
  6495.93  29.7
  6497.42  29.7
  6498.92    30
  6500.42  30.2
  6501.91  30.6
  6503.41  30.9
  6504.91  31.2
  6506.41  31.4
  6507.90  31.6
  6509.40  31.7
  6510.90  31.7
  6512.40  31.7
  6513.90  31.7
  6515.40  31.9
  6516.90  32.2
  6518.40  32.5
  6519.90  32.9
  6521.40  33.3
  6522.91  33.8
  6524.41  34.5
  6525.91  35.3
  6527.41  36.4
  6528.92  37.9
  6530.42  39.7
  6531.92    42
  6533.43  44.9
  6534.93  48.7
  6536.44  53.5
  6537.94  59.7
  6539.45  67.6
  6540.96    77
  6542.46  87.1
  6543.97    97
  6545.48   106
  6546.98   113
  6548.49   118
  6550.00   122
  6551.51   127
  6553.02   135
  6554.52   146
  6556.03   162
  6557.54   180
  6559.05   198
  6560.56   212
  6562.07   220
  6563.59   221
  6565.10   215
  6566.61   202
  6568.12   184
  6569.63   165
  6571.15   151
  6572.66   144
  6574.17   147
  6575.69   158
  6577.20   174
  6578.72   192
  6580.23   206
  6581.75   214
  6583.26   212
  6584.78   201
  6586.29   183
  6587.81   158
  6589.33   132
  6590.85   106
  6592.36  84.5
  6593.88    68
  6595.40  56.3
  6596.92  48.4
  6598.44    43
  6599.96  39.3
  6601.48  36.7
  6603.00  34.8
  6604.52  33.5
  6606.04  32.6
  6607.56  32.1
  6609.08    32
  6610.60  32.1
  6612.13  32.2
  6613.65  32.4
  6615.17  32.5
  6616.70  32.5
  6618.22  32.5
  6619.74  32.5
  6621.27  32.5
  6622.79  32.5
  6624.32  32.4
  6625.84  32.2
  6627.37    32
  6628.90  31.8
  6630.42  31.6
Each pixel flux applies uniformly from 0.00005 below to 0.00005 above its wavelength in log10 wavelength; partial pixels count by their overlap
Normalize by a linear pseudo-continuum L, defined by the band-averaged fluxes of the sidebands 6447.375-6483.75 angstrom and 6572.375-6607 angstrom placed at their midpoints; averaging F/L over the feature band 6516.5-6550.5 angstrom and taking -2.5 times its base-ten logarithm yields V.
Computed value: 0.318 mag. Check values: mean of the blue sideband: 31.1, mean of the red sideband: 117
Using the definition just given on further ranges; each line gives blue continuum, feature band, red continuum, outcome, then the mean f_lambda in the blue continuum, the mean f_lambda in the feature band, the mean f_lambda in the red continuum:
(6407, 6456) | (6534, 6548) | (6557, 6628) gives 0.07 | 31.2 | 79.2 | 108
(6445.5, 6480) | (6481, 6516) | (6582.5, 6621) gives 0.31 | 31.1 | 30.8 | 69.9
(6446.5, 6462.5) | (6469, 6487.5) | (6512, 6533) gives 0.04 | 30.8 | 31.2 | 34.9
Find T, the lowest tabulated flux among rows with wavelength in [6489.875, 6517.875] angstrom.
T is 29.7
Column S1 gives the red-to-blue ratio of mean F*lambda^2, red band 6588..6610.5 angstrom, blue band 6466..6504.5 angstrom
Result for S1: 1.93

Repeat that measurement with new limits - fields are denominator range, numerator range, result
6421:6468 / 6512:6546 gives 1.61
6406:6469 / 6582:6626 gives 2.27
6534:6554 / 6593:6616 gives 0.43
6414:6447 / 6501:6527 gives 1.06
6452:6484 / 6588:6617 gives 1.74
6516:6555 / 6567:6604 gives 1.94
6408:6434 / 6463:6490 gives 1.02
